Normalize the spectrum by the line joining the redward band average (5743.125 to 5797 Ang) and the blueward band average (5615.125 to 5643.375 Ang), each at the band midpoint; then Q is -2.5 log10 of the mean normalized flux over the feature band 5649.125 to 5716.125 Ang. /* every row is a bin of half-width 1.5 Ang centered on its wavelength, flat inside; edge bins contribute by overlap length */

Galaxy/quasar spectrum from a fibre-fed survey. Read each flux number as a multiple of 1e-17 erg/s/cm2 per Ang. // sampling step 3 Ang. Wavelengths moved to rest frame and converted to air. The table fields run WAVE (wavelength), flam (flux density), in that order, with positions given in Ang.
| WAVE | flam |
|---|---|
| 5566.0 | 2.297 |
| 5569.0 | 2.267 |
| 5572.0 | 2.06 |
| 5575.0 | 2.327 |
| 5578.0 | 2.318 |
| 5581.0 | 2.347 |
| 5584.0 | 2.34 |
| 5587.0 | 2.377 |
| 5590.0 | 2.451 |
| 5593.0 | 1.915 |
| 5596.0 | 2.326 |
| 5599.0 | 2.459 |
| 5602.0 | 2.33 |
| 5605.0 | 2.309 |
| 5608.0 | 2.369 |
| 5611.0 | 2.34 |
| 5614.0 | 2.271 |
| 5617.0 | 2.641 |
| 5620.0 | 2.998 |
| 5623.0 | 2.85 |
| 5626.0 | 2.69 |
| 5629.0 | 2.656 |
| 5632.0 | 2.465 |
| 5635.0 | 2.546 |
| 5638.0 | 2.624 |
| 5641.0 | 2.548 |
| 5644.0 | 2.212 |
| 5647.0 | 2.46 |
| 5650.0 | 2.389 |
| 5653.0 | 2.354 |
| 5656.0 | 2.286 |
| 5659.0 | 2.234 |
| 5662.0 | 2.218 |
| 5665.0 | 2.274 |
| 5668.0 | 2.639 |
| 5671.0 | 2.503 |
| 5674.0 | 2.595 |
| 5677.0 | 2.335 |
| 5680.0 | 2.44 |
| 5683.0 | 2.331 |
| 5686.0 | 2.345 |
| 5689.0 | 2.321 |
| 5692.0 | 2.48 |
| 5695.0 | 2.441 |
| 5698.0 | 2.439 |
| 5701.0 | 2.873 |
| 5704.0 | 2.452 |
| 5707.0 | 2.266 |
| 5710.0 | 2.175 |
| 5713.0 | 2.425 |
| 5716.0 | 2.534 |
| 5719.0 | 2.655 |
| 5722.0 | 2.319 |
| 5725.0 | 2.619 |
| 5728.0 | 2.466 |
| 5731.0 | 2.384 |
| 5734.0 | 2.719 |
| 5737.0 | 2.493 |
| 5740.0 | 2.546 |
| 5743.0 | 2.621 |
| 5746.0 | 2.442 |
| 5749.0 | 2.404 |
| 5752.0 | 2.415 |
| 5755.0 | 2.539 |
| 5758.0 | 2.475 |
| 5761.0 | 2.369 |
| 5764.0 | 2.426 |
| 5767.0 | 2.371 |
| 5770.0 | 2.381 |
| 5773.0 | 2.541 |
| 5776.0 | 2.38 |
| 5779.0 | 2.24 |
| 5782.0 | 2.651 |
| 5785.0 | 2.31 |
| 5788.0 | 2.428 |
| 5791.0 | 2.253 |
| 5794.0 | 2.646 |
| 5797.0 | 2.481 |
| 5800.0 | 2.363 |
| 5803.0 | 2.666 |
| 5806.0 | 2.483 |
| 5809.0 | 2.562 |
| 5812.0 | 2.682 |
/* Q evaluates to 0.07 mag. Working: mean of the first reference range 2.65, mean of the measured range 2.4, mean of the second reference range 2.43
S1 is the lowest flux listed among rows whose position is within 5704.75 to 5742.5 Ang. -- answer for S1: 2.175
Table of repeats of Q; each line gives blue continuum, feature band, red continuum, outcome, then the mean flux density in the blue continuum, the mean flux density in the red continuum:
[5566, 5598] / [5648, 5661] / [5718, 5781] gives 0.02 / 2.28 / 2.47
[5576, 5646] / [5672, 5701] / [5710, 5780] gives 0.01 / 2.45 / 2.46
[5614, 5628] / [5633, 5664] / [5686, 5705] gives 0.11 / 2.73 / 2.49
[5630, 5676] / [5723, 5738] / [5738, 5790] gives -0.04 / 2.42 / 2.44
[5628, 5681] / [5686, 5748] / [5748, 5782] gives -0.02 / 2.43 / 2.42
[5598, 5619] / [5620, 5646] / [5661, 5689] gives -0.08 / 2.4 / 2.41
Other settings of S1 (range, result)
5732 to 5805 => 2.24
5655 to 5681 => 2.218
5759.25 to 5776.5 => 2.369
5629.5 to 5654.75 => 2.212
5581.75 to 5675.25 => 1.915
